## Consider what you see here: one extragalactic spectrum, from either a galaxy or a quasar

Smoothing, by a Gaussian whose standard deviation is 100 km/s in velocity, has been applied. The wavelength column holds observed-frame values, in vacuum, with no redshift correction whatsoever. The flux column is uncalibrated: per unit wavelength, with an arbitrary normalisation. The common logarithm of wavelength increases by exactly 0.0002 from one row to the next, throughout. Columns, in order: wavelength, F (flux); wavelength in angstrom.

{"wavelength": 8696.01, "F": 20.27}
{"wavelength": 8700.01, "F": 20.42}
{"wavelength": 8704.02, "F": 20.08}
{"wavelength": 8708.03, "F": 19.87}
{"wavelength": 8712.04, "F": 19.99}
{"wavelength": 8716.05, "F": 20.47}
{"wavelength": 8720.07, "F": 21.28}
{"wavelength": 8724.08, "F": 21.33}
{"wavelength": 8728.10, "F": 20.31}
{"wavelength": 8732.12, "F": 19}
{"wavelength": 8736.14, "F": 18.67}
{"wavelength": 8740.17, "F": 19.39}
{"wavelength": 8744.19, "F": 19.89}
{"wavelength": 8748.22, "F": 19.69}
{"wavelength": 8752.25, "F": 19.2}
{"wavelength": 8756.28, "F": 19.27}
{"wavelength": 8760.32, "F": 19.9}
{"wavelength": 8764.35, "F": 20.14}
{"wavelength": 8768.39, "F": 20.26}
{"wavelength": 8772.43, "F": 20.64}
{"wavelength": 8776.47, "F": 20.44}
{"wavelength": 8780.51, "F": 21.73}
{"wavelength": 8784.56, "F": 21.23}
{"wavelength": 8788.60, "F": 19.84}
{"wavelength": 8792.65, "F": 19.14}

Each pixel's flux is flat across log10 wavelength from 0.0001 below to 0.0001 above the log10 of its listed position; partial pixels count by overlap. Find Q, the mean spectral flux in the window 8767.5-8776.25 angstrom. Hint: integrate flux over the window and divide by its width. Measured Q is 20.5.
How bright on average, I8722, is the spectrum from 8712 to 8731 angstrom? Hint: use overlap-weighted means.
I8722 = 20.7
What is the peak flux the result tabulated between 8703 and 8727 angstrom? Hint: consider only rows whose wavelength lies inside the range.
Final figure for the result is 21.33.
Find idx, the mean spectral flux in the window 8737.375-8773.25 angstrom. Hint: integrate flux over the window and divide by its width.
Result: 19.8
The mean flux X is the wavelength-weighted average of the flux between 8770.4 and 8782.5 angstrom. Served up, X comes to 20.9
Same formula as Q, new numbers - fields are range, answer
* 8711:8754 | 19.9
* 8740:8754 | 19.6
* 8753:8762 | 19.5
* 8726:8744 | 19.4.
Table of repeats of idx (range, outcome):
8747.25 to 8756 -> 19.4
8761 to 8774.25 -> 20.3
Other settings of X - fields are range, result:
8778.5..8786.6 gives 21.5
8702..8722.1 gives 20.3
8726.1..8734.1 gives 19.7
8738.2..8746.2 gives 19.7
